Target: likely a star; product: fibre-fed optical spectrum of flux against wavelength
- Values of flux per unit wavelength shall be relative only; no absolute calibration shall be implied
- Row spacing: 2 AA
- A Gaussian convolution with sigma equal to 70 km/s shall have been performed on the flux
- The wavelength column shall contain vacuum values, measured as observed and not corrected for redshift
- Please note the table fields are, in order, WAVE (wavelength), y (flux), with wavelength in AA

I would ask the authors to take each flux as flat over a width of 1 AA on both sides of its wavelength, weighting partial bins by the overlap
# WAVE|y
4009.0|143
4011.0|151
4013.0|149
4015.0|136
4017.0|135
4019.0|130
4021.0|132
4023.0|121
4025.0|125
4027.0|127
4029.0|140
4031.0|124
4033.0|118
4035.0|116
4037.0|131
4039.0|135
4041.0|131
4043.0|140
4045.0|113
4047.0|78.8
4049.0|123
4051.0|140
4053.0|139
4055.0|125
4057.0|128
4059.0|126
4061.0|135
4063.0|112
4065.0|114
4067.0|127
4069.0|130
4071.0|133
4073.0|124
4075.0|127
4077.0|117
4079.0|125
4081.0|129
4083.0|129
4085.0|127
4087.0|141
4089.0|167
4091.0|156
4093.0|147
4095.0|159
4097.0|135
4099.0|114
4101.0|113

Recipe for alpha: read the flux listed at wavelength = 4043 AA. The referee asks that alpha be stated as 140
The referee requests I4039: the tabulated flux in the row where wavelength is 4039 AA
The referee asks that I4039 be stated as 135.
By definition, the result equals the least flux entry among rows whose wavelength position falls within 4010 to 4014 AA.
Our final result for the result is 149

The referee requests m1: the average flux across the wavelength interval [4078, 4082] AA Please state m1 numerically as 127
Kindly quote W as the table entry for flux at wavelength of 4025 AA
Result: 125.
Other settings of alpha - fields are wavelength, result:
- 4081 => 129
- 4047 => 78.8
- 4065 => 114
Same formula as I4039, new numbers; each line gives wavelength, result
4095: 159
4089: 167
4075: 127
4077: 117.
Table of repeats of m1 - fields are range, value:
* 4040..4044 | 136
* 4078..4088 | 130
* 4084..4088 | 134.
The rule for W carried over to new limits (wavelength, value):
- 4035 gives 116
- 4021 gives 132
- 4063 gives 112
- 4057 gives 128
